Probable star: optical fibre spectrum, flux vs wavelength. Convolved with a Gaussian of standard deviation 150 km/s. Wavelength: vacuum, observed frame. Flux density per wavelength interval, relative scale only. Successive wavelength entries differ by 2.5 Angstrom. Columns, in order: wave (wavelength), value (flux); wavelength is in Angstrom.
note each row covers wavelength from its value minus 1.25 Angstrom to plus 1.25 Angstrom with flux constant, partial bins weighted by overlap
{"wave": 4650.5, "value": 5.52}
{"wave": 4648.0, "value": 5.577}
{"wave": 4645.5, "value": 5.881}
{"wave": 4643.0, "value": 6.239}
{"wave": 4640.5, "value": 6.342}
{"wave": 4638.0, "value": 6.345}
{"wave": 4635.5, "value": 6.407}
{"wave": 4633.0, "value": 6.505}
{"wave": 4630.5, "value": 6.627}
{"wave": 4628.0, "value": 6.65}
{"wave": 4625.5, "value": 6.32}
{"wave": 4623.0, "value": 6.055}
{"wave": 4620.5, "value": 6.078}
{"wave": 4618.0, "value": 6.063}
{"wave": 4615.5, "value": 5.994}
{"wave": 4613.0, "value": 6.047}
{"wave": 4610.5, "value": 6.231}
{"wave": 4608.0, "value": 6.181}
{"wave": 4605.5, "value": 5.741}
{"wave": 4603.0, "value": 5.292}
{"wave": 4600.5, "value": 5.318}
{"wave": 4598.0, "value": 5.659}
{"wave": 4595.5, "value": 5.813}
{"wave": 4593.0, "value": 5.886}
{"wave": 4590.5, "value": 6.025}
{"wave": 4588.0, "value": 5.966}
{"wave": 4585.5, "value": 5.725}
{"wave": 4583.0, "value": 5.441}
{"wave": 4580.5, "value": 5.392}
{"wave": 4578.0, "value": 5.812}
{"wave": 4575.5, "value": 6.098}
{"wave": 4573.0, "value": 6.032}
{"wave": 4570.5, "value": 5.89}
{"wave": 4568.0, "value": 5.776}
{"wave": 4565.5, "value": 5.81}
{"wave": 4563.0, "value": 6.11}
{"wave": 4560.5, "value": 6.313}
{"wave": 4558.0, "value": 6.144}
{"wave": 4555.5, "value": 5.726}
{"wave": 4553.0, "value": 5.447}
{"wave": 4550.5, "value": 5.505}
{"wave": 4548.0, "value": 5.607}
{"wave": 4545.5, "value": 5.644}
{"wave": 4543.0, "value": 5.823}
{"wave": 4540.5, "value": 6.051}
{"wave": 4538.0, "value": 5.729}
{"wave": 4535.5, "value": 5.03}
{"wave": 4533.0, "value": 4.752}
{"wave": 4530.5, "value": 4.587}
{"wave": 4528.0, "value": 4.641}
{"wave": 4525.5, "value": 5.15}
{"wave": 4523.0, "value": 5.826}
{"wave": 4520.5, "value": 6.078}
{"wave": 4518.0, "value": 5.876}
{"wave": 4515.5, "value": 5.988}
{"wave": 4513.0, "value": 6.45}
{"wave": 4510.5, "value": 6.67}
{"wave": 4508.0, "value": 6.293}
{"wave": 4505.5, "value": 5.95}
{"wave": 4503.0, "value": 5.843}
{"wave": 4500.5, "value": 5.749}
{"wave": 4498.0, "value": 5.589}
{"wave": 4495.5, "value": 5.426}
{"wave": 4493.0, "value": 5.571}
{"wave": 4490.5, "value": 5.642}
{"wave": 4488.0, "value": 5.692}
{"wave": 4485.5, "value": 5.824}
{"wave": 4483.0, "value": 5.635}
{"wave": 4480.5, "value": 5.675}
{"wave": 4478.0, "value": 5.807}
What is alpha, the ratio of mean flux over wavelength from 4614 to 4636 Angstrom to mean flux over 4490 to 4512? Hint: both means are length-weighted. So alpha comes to 1.1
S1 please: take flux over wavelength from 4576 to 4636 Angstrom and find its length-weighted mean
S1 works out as 5.96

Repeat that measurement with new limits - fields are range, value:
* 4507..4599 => 5.75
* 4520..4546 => 5.36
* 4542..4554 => 5.6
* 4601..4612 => 5.83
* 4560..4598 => 5.86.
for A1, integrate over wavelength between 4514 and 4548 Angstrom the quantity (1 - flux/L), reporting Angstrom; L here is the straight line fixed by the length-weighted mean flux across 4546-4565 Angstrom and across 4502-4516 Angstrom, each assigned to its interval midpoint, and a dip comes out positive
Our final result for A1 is 3.1 Angstrom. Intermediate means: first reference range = 6.22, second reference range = 5.83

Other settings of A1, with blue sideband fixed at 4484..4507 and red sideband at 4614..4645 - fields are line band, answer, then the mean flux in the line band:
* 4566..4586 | 0.9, 5.77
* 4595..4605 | 1.0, 5.52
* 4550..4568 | 0.3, 5.87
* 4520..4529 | 0.7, 5.39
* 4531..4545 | 1.1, 5.44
